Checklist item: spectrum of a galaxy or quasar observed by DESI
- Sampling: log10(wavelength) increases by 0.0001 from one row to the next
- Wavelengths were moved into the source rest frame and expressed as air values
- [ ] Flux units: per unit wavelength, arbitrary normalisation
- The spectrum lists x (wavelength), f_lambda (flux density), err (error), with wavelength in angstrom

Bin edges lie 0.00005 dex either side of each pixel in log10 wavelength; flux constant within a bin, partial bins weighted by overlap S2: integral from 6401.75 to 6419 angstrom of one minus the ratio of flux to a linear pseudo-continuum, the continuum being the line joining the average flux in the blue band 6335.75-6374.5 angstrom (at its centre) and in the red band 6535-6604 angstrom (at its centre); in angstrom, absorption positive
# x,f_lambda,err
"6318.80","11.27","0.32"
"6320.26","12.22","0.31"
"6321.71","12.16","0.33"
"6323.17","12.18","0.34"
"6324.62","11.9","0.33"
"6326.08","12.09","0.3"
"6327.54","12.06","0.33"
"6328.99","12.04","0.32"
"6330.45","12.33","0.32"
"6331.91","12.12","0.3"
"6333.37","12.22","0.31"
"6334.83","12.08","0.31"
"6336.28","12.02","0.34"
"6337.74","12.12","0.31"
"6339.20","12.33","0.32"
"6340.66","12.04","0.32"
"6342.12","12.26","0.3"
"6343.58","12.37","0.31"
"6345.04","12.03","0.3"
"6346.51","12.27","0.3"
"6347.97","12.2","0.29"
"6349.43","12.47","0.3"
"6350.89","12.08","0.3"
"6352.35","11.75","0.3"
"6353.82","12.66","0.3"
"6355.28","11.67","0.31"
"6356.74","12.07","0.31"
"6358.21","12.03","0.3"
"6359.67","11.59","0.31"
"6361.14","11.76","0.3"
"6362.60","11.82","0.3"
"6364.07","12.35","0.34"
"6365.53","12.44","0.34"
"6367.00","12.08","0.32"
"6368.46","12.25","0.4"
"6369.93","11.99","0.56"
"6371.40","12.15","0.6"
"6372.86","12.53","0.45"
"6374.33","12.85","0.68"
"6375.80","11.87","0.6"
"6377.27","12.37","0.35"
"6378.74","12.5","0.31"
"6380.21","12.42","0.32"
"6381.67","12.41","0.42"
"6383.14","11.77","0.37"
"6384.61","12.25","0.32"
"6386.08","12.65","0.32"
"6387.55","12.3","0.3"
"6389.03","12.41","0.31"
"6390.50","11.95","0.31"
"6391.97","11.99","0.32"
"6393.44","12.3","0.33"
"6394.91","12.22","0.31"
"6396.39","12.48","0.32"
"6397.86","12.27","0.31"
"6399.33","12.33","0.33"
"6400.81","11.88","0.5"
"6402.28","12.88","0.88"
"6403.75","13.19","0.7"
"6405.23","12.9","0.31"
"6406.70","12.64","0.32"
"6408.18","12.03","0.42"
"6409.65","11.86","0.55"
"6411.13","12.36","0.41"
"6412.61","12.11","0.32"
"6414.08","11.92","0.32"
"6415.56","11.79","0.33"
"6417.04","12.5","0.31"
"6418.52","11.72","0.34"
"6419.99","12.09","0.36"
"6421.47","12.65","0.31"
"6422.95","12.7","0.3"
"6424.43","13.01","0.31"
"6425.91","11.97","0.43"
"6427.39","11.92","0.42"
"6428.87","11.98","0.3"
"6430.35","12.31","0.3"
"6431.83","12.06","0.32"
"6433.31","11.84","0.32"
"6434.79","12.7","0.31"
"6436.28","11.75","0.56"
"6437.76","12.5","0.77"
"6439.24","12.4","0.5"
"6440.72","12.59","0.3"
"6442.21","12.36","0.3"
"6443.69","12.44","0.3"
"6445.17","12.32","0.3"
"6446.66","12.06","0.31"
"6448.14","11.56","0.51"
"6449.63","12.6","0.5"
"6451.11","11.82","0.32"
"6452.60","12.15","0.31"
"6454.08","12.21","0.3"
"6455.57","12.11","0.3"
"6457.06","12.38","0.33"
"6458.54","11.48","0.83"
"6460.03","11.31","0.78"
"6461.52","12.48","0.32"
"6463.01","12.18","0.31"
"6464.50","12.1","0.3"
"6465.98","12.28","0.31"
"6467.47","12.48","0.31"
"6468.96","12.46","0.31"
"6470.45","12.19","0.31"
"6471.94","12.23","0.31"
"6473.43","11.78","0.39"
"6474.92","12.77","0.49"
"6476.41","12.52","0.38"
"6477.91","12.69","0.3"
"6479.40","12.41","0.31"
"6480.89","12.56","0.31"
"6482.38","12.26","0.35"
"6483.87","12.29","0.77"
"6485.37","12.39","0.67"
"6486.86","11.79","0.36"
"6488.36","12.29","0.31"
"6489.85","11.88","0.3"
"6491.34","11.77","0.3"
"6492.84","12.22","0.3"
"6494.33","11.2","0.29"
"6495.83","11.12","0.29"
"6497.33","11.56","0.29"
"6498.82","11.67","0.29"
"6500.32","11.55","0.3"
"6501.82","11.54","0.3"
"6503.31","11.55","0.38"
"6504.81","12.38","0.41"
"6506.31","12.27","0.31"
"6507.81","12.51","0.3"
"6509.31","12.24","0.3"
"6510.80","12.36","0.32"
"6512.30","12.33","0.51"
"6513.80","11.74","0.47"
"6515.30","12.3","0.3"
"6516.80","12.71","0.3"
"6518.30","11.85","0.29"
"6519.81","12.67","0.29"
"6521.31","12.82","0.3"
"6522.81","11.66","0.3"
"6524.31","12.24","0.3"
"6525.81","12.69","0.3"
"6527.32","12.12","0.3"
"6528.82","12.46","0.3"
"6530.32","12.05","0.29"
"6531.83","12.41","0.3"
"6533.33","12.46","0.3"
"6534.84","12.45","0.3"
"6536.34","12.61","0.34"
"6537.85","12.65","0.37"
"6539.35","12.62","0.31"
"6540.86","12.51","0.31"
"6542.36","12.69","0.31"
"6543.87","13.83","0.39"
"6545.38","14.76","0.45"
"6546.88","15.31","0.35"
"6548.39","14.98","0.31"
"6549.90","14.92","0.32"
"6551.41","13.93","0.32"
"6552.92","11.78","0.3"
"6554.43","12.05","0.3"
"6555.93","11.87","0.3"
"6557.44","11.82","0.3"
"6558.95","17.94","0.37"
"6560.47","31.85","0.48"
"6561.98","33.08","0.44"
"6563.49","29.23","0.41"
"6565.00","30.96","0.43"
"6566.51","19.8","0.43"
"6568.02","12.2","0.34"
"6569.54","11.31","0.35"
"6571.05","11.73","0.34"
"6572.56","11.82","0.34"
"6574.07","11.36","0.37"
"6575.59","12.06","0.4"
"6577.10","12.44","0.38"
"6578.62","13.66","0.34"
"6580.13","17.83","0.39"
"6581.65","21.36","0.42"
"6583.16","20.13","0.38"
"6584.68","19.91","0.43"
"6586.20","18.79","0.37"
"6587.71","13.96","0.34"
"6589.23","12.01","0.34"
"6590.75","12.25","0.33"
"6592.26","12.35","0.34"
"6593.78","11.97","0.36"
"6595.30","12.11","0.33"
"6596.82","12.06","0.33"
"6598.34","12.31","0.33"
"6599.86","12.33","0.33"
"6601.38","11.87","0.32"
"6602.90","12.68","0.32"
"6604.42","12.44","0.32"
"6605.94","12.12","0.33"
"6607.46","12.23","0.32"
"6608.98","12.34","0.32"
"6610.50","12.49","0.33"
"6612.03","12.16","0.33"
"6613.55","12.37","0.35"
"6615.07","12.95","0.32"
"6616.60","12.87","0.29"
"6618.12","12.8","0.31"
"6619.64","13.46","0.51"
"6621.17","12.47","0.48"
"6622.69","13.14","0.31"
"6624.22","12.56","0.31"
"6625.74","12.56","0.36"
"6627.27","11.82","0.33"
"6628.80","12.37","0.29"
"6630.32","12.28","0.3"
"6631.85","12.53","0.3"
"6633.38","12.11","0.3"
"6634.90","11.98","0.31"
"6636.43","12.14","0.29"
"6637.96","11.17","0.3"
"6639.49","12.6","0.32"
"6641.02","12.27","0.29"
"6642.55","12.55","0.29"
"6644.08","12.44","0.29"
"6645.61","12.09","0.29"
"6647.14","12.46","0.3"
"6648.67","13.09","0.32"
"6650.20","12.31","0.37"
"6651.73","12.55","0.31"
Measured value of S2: 0.8 angstrom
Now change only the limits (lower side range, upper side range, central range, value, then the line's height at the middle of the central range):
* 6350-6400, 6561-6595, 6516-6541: 5.27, 15.7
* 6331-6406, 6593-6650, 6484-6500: 0.66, 12.3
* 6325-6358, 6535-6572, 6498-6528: 6.64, 15.6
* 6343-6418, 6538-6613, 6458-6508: 6.05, 13.7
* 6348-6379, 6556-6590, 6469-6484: 2.80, 15.2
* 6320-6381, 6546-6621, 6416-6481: 5.51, 13.4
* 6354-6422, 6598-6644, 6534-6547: -0.87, 12.3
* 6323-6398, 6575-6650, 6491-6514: 1.53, 12.7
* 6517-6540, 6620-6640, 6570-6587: -4.31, 12.3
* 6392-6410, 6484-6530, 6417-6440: 0.14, 12.3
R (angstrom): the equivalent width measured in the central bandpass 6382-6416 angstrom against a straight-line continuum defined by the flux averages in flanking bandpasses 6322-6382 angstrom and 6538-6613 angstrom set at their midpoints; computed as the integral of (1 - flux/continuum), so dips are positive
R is 1.30 angstrom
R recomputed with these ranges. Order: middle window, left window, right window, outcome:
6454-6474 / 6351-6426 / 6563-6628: 1.3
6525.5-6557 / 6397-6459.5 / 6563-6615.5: 1.9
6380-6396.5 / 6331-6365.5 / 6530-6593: 0.7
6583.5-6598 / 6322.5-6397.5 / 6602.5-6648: -2.0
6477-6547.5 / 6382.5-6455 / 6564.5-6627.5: 3.9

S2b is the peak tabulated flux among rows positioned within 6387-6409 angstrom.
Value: 13.19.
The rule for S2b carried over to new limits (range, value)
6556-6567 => 33.08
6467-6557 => 15.31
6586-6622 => 18.79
